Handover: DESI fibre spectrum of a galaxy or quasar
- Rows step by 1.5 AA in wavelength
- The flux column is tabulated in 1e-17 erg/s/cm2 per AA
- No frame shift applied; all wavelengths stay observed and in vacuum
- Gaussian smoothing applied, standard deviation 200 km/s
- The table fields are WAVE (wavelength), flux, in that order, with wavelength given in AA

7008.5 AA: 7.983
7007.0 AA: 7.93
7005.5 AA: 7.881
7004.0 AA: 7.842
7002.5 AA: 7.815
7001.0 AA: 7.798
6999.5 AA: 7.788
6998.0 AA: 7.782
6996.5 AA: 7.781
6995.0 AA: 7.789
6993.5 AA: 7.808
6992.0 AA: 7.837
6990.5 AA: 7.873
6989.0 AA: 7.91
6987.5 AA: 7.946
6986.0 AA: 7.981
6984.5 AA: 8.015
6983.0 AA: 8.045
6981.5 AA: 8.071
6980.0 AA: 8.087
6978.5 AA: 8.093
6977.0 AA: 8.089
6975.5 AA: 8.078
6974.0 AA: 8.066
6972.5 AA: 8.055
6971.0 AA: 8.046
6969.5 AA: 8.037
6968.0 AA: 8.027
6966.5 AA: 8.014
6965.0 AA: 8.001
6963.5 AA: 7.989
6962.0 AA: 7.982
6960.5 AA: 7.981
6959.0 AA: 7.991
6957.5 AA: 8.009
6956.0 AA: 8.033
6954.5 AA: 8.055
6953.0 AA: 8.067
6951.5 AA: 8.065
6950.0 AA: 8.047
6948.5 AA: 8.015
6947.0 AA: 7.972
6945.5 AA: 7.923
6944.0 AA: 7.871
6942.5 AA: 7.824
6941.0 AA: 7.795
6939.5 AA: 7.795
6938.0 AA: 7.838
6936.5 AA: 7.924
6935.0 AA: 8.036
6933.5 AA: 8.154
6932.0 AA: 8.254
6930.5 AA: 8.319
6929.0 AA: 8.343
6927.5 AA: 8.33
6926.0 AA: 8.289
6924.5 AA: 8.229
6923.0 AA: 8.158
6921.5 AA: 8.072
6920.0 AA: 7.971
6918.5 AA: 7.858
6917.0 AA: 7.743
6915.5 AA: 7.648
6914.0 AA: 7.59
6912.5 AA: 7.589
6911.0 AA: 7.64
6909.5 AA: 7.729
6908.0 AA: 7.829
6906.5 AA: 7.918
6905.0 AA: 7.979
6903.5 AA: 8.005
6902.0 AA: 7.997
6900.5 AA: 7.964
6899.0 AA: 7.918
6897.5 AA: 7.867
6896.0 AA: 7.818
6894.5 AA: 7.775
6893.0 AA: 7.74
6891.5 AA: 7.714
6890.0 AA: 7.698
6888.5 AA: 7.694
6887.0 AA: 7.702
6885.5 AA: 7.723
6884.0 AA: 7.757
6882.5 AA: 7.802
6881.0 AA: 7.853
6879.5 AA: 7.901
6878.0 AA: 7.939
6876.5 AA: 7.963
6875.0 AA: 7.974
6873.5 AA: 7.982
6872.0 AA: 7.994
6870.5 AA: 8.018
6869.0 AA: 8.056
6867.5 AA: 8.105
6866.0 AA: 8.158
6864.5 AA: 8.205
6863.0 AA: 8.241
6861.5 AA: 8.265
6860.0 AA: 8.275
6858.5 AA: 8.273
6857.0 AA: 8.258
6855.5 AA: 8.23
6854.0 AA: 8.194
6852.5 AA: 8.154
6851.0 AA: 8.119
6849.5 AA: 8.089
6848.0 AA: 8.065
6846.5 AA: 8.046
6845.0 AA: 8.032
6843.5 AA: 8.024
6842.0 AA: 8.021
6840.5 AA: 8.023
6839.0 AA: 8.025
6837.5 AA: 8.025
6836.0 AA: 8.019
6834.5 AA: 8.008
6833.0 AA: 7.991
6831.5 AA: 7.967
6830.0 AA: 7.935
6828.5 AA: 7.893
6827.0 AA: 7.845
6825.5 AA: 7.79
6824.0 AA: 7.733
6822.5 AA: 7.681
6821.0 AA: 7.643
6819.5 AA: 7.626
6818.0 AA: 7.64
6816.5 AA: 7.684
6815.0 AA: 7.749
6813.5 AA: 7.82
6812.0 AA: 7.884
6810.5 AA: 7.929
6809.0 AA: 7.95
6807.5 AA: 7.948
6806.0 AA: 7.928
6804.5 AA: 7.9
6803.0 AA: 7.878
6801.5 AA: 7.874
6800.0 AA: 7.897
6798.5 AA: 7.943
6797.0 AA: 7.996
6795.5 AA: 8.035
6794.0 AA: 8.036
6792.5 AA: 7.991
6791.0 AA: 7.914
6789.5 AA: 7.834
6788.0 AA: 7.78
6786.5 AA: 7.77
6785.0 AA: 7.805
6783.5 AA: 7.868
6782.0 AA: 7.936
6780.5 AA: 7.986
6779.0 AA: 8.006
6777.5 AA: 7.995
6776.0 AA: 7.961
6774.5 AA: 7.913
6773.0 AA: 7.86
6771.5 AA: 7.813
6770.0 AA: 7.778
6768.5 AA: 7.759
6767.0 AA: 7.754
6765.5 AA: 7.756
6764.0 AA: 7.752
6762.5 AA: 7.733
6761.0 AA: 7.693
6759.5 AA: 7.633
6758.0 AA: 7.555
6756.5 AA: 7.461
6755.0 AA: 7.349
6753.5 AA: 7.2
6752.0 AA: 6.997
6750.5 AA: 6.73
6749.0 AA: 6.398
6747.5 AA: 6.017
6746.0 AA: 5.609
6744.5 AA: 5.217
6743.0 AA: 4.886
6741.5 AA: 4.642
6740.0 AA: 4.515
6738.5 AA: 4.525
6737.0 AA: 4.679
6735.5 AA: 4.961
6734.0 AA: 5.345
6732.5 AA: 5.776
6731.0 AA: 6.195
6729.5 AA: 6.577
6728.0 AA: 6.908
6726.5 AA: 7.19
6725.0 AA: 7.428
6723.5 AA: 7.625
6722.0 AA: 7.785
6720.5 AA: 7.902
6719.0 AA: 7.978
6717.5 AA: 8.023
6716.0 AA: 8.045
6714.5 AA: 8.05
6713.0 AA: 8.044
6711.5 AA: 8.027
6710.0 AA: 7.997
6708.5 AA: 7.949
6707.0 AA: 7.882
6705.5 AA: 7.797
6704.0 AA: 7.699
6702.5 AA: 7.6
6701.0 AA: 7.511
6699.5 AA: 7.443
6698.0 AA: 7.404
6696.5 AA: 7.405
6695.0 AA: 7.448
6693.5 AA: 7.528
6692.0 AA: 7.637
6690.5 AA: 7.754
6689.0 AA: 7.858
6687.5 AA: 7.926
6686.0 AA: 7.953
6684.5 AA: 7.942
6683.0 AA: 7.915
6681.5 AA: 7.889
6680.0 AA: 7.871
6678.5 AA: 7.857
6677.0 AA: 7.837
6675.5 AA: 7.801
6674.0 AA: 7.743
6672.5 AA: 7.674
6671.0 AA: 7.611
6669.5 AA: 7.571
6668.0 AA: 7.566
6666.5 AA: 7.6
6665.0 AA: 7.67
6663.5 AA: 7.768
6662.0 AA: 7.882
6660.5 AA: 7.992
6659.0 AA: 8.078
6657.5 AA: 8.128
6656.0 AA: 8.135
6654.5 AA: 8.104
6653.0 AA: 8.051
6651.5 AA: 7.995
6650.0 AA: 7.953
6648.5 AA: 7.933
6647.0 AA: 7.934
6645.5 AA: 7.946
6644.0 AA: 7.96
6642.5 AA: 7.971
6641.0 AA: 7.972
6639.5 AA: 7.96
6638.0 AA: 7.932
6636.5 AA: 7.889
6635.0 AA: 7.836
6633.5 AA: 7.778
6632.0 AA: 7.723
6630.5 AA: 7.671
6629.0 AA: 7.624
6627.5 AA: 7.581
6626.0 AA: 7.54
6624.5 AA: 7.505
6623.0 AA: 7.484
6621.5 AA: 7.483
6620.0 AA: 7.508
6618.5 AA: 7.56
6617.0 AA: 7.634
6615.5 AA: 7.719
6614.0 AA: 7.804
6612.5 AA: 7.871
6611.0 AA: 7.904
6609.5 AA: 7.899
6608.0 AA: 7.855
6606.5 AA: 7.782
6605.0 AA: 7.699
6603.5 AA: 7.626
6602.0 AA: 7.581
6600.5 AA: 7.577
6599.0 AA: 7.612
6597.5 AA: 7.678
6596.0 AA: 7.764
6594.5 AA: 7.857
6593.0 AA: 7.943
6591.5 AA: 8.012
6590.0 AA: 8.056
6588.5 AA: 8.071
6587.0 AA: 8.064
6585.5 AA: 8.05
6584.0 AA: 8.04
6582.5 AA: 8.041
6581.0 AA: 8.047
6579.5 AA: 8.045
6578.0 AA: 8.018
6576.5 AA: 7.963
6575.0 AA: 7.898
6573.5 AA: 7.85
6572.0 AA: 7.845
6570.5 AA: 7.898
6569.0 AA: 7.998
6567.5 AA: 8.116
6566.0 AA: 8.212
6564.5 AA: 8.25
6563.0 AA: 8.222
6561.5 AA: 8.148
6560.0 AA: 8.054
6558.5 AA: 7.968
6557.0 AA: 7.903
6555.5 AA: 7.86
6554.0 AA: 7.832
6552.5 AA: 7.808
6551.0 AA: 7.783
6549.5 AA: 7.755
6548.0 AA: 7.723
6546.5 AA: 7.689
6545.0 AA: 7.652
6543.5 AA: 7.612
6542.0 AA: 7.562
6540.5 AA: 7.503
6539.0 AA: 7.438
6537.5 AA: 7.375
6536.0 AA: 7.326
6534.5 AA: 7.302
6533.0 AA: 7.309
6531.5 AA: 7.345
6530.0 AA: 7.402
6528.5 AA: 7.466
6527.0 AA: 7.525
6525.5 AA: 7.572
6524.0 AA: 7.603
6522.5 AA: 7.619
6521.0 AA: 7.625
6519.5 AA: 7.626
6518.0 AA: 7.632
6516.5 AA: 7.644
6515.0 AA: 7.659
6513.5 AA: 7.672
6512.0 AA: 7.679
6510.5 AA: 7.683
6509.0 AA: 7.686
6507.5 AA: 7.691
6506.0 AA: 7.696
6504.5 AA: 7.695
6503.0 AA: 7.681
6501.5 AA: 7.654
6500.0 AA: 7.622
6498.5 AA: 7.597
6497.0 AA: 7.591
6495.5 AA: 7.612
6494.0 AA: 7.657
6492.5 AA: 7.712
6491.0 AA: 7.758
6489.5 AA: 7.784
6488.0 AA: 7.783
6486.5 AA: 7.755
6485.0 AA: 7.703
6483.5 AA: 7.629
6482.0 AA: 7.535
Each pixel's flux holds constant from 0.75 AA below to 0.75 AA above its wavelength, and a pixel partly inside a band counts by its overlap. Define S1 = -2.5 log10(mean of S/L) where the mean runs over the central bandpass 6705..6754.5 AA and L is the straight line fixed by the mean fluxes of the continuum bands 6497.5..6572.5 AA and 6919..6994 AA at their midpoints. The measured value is 0.17 mag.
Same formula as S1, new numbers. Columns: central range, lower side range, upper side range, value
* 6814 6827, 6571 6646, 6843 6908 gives 0.03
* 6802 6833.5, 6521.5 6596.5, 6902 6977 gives 0.01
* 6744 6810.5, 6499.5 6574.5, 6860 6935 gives 0.04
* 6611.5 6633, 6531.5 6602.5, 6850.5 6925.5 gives 0.03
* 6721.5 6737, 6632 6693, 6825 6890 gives 0.22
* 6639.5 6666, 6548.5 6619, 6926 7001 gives -0.01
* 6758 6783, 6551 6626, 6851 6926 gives 0.01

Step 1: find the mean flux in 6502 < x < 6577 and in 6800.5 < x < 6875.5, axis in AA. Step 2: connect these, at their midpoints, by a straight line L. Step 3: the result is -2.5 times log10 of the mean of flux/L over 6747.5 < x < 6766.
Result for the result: 0.09 mag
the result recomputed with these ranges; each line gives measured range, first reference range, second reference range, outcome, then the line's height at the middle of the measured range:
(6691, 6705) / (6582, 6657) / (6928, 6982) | 0.048 mag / 7.87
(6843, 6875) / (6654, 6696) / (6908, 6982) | -0.026 mag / 7.93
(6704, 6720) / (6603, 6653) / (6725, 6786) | -0.114 mag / 7.17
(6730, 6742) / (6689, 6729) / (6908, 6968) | 0.446 mag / 7.72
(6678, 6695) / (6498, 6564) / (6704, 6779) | -0.087 mag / 7.21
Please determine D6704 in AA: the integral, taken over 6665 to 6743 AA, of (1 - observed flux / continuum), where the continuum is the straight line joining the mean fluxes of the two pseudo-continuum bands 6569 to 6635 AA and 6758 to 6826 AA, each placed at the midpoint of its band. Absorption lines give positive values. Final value 5.45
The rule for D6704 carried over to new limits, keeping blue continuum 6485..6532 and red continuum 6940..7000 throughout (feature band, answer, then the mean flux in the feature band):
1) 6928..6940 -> -0.2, 8.09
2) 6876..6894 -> 0.3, 7.79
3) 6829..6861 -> -0.8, 8.08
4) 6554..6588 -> -1.5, 8.02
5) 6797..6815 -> -0.1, 7.9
